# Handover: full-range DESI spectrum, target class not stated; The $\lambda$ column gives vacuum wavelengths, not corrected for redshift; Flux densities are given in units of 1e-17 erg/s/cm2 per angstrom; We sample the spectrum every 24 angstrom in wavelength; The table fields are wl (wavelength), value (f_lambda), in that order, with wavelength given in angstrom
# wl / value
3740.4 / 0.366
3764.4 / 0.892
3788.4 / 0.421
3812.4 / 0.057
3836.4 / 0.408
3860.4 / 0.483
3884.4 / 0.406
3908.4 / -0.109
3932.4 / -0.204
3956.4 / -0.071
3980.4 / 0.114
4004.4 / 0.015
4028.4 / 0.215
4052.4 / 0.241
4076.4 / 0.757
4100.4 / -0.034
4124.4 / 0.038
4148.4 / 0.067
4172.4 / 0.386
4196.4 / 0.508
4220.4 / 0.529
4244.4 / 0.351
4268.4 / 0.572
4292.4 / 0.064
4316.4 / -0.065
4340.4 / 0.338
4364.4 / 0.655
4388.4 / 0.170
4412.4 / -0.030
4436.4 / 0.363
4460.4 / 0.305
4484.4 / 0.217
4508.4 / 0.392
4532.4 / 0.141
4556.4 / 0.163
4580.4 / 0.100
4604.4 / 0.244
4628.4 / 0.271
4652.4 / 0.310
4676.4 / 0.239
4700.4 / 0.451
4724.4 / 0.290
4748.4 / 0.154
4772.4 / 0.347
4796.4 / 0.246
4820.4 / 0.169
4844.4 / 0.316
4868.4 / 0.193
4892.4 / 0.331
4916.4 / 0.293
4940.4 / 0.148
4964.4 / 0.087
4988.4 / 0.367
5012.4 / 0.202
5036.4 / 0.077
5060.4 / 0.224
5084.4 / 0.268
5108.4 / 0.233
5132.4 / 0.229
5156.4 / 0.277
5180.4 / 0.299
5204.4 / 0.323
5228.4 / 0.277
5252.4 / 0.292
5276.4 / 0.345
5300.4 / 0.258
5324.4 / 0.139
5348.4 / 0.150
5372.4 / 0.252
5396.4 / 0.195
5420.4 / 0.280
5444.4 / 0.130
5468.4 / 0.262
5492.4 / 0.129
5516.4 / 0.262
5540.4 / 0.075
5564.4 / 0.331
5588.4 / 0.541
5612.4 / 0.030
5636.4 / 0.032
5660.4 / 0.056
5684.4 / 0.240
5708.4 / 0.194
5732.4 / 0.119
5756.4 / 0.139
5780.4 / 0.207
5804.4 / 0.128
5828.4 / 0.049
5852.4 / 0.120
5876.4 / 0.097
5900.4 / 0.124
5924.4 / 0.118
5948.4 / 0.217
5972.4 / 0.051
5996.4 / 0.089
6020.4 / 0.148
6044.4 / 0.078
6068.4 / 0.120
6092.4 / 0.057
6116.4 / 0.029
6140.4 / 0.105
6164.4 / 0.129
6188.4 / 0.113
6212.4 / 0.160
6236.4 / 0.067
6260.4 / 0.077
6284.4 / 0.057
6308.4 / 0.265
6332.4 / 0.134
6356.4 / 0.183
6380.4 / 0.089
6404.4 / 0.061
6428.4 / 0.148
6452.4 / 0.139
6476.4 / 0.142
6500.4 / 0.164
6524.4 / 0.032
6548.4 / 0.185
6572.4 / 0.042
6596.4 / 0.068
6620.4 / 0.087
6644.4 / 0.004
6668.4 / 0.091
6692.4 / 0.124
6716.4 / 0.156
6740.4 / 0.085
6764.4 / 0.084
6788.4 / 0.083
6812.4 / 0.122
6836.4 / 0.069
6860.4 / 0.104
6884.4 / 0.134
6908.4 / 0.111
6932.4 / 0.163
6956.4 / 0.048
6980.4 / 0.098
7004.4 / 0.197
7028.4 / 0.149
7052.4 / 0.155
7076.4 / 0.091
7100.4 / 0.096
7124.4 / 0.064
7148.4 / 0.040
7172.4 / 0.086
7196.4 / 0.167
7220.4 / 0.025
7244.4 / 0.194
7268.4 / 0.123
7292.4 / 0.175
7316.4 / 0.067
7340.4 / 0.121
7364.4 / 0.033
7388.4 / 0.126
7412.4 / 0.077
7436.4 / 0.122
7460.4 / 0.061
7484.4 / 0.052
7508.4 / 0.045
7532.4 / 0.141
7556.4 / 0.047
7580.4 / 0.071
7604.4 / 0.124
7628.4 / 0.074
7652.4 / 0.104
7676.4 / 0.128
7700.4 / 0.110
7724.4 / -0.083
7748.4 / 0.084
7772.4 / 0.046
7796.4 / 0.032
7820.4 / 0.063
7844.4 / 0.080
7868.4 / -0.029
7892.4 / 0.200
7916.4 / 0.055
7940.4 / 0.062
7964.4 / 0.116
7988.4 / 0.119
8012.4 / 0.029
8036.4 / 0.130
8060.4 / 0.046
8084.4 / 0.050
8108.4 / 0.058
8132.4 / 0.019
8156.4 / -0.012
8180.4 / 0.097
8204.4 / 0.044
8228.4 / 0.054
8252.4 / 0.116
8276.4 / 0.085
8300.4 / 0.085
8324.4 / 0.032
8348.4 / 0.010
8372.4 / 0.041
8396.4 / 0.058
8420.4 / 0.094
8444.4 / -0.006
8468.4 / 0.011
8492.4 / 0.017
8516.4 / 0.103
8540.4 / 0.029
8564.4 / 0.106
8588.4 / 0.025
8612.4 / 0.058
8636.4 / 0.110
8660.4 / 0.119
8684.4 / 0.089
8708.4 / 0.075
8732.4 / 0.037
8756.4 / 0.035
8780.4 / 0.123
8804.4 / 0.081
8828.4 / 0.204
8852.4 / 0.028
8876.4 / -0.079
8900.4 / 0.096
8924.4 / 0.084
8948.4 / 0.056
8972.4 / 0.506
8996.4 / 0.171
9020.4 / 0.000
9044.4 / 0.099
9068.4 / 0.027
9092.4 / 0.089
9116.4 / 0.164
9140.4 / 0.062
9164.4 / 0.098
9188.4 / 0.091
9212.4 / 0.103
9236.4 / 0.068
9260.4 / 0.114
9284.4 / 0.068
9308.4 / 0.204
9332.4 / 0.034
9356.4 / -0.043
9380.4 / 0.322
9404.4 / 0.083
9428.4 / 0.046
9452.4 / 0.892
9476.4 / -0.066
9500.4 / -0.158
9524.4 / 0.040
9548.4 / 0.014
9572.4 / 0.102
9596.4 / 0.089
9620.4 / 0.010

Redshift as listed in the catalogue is 1.41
